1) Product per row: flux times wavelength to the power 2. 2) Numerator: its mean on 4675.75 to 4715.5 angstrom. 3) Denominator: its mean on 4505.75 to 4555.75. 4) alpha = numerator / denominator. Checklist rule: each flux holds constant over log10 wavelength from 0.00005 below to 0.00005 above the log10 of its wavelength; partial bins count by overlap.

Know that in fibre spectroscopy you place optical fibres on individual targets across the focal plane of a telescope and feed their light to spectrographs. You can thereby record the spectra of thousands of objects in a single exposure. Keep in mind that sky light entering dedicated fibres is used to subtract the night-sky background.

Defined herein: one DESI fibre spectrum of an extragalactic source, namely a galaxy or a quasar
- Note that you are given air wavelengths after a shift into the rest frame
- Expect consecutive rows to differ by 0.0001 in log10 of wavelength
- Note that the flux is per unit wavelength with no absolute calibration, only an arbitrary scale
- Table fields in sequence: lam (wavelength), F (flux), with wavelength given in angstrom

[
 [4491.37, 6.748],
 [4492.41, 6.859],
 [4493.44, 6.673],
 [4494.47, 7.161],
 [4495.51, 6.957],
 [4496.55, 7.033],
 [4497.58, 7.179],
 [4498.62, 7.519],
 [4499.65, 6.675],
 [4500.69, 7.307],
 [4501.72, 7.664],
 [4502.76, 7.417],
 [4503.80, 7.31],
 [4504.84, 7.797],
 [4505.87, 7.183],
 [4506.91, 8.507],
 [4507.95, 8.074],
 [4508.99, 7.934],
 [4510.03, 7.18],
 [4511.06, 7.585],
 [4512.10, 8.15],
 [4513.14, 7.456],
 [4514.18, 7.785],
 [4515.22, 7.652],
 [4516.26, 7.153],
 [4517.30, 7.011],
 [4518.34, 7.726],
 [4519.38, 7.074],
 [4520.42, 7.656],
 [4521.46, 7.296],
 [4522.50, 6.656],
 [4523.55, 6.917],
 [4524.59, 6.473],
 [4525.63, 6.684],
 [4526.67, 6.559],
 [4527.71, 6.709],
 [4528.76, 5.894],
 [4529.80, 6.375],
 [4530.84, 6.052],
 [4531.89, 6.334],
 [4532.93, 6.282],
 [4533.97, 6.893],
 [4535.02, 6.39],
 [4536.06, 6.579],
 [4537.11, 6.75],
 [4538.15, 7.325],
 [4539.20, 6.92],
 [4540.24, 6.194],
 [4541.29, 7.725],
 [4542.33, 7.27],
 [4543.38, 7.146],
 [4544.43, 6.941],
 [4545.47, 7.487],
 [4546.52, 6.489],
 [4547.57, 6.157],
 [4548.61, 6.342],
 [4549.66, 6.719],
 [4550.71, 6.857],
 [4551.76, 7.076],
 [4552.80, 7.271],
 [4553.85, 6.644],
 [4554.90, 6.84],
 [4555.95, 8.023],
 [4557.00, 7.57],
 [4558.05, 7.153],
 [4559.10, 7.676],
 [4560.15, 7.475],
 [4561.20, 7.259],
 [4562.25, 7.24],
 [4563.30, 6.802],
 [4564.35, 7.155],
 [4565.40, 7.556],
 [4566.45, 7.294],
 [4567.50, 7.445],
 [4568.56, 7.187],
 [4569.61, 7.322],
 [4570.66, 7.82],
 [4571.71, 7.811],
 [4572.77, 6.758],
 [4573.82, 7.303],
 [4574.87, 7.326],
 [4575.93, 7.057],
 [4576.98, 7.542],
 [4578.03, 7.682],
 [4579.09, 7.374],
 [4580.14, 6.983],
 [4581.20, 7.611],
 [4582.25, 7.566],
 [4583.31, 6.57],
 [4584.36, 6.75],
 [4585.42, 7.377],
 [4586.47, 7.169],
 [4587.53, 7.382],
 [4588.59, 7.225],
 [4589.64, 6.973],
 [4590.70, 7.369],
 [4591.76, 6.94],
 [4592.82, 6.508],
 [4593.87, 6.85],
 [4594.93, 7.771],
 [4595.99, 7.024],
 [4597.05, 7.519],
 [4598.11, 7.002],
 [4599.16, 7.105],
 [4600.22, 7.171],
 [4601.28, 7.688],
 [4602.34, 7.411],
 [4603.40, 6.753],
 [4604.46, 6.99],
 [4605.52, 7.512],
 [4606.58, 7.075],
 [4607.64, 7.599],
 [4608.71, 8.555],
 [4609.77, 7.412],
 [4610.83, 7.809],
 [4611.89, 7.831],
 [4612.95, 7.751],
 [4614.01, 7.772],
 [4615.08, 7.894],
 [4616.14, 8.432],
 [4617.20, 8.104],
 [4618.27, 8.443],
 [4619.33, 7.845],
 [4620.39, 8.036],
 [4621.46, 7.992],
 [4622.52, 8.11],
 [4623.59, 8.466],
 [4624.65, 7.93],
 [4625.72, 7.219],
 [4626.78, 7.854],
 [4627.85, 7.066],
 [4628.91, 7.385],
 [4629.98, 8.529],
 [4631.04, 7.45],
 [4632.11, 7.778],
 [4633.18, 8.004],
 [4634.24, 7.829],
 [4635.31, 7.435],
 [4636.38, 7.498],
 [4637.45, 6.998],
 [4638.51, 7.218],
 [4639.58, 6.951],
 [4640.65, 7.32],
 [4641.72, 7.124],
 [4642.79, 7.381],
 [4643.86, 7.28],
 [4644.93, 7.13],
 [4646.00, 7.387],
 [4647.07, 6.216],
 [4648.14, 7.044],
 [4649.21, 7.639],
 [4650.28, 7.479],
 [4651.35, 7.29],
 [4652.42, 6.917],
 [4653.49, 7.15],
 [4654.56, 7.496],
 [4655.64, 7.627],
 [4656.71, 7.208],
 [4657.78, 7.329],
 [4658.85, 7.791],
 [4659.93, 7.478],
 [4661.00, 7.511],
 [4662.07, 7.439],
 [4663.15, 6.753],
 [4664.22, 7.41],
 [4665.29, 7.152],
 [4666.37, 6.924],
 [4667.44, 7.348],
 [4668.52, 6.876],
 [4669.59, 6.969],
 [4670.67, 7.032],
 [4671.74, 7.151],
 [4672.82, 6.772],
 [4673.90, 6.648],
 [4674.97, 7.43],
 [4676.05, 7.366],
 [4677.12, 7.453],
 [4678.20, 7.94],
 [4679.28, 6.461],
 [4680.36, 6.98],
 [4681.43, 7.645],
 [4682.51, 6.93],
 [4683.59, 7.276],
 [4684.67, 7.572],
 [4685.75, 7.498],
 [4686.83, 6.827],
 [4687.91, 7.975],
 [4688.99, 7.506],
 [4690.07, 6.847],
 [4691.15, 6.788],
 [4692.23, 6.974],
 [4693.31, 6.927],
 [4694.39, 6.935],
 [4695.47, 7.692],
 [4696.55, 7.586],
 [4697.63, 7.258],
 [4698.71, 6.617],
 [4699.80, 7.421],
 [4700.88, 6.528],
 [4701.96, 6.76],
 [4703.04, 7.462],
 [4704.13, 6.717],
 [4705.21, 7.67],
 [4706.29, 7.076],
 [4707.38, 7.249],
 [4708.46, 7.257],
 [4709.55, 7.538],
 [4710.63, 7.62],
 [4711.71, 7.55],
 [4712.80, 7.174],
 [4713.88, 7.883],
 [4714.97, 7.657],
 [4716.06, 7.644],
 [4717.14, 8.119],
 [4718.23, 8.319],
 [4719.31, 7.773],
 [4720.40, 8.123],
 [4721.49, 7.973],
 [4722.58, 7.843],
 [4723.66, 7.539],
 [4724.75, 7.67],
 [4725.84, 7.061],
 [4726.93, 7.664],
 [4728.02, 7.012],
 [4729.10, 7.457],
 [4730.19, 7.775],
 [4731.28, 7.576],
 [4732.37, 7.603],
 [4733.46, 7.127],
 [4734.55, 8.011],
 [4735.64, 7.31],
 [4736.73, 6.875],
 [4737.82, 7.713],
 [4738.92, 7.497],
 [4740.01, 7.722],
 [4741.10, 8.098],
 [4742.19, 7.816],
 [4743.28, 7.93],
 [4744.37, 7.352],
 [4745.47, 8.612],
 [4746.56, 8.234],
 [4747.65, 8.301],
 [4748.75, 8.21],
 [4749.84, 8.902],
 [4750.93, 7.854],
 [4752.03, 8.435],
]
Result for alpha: 1.11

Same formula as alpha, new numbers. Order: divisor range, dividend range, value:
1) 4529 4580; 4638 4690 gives 1.07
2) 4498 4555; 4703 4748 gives 1.18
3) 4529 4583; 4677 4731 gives 1.11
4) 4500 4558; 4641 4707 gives 1.08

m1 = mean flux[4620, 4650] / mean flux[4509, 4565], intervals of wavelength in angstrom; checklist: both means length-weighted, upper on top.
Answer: 1.07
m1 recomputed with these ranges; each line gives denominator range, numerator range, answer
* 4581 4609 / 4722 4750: 1.07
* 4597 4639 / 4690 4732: 0.97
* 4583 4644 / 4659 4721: 0.97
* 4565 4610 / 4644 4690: 0.99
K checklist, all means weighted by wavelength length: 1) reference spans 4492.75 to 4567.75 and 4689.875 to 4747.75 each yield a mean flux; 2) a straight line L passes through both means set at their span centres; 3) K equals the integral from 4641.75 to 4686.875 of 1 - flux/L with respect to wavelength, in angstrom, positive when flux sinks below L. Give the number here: 1.0 angstrom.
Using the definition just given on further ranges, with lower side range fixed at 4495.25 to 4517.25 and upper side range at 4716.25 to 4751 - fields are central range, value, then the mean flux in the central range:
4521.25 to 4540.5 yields 2.4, 6.59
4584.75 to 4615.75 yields 1.0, 7.36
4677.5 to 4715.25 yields 2.4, 7.25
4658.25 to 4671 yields 0.8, 7.23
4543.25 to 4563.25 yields 1.3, 7.06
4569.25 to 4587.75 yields 0.7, 7.3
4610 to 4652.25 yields 0.3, 7.61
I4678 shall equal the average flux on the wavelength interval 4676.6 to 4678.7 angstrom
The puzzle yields 7.68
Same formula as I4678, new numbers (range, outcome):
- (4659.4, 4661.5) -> 7.51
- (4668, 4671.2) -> 6.96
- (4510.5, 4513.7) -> 7.74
